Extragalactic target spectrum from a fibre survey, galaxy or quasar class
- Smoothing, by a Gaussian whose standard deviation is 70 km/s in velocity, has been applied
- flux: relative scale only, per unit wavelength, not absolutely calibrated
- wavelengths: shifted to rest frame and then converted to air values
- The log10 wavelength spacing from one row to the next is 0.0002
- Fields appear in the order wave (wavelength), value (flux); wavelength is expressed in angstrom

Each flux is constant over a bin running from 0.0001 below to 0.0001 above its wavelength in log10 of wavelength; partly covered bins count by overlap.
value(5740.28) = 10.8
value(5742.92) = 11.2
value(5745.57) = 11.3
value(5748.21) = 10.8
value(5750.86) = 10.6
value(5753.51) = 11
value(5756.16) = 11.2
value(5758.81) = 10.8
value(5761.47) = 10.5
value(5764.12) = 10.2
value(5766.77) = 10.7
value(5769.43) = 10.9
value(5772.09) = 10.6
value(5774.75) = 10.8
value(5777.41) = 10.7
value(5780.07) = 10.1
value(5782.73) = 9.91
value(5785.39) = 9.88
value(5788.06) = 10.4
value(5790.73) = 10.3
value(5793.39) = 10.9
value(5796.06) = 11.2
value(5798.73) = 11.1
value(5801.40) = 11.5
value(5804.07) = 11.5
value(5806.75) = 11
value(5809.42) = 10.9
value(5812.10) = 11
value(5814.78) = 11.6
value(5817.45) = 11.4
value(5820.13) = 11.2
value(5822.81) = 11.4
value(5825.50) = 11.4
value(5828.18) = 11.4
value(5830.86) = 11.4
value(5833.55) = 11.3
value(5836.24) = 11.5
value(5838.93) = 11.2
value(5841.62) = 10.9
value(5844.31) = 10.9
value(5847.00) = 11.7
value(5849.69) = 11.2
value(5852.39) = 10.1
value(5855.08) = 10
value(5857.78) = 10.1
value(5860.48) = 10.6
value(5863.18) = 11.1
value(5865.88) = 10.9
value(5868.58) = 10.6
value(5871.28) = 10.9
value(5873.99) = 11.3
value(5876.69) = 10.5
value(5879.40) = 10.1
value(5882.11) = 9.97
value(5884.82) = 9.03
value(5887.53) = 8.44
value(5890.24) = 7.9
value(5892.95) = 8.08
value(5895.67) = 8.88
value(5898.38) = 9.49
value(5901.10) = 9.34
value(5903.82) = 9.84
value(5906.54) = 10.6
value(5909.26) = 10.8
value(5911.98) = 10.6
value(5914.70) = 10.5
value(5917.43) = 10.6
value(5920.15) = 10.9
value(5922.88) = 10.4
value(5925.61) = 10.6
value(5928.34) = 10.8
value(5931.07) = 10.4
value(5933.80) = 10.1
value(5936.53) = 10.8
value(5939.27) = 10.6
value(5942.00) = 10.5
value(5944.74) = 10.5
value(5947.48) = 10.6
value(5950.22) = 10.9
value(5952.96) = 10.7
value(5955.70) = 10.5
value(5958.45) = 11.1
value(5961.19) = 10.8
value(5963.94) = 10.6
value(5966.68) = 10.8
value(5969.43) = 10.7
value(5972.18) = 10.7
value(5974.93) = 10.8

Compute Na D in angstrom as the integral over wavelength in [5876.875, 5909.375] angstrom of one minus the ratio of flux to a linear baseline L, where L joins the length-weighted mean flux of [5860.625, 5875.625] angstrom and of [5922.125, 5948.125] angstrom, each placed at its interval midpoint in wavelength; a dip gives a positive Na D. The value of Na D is 4.3 angstrom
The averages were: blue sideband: 10.9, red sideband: 10.5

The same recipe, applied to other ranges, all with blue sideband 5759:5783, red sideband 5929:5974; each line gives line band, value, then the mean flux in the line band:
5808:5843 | -2.4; 11.3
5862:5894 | 2.1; 9.91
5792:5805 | -0.8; 11.2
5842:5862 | -0.2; 10.7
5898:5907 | 0.7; 9.77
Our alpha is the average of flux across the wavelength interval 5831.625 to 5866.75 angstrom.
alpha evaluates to 10.9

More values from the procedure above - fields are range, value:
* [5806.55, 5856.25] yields 11.1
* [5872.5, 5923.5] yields 9.85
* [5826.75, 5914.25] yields 10.3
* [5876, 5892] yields 9.24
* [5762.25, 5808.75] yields 10.7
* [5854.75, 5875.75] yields 10.7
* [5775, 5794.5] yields 10.3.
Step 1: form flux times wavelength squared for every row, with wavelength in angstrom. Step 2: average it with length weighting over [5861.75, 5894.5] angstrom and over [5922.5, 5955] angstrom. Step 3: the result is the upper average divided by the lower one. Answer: 1.1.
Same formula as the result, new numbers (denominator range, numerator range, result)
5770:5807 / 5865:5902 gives 0.93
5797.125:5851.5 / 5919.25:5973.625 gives 0.99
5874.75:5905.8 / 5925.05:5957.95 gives 1.16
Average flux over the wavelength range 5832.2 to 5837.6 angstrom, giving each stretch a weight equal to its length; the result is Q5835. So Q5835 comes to 11.4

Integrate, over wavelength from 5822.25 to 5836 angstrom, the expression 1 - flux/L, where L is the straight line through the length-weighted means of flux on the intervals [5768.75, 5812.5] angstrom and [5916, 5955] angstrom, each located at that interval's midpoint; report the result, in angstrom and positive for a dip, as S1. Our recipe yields -0.88 angstrom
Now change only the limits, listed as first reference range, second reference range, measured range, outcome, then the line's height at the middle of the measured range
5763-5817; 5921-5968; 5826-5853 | -1.18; 10.7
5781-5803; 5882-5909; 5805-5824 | -1.63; 10.3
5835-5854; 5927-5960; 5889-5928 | 3.07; 10.8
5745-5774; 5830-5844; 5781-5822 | 0.36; 11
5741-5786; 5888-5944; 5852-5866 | -0.22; 10.3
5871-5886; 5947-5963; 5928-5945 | 0.21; 10.6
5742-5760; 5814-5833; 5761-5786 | 1.50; 11.1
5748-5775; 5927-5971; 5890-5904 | 2.29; 10.7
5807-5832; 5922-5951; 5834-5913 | 5.21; 11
